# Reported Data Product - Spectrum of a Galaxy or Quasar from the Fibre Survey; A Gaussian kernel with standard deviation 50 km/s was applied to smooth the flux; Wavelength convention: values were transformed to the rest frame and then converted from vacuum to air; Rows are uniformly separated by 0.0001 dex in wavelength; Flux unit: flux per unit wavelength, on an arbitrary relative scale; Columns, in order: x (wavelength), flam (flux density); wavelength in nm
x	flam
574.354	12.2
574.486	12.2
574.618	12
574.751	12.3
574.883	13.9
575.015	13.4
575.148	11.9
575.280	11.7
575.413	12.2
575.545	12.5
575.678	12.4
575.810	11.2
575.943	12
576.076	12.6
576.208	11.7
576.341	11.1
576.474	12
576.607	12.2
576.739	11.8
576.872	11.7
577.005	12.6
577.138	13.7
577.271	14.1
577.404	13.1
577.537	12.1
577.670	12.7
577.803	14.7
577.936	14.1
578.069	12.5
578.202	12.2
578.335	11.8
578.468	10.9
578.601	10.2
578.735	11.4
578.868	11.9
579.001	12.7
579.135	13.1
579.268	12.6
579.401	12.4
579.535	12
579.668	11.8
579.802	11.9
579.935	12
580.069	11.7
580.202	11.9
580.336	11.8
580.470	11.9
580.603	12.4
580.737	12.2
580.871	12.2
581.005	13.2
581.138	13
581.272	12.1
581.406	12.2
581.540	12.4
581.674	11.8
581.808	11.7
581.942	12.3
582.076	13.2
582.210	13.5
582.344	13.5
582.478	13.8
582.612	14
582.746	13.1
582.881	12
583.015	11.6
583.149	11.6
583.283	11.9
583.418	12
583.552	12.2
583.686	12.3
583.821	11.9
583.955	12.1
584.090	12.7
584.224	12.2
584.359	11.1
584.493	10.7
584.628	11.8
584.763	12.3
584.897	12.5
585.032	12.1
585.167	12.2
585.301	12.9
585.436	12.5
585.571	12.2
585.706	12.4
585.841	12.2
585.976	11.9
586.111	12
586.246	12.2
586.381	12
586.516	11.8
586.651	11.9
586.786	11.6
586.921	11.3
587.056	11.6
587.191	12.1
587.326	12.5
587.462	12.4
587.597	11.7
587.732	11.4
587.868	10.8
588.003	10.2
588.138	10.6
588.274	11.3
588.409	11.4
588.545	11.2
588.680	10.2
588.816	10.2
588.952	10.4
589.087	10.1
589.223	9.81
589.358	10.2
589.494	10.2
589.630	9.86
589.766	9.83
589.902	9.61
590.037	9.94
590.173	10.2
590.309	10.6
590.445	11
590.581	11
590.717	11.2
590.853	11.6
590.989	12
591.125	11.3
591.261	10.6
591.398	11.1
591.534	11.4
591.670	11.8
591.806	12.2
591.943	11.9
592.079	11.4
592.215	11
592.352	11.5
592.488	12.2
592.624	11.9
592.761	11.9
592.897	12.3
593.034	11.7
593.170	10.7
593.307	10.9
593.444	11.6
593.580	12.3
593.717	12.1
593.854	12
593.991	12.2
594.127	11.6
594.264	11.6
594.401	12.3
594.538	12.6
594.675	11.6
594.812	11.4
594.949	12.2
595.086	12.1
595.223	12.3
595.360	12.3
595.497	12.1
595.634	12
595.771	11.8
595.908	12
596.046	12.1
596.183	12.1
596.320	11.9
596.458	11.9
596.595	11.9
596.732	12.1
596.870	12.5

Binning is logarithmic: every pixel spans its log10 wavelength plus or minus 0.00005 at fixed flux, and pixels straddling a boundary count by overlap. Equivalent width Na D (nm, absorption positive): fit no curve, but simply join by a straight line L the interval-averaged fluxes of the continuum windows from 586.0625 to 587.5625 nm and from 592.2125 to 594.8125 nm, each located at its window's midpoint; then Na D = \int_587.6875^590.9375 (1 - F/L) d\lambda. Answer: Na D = 0.370 nm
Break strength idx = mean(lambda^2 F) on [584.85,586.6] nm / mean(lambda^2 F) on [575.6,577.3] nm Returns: 1.03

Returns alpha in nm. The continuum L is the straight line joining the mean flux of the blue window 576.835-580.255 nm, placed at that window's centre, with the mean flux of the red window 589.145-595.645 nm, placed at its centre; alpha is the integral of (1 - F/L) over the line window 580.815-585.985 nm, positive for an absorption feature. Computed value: -0.13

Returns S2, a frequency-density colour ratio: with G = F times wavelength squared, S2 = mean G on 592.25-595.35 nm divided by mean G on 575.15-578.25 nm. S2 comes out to 1.0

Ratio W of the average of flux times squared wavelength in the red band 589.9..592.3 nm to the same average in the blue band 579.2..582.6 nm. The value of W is 0.93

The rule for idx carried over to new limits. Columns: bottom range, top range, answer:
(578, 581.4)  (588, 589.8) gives 0.89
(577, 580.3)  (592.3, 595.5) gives 1.01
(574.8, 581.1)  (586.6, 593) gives 0.94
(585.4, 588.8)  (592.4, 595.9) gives 1.05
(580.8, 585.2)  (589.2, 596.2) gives 0.96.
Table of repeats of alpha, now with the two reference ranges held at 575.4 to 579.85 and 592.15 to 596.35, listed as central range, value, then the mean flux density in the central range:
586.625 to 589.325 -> 0.208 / 11.1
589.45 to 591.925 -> 0.224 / 10.9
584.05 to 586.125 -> 0.001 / 12.1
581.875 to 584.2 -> -0.077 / 12.6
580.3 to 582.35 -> -0.040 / 12.4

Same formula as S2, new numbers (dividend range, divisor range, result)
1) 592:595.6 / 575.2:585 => 1.01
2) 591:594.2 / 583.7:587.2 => 0.99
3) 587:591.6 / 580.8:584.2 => 0.89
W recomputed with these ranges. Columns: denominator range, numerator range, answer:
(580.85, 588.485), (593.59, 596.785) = 1.03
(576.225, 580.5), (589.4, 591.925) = 0.92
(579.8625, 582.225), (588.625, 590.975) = 0.87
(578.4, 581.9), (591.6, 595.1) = 1.02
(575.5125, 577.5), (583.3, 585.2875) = 1.00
